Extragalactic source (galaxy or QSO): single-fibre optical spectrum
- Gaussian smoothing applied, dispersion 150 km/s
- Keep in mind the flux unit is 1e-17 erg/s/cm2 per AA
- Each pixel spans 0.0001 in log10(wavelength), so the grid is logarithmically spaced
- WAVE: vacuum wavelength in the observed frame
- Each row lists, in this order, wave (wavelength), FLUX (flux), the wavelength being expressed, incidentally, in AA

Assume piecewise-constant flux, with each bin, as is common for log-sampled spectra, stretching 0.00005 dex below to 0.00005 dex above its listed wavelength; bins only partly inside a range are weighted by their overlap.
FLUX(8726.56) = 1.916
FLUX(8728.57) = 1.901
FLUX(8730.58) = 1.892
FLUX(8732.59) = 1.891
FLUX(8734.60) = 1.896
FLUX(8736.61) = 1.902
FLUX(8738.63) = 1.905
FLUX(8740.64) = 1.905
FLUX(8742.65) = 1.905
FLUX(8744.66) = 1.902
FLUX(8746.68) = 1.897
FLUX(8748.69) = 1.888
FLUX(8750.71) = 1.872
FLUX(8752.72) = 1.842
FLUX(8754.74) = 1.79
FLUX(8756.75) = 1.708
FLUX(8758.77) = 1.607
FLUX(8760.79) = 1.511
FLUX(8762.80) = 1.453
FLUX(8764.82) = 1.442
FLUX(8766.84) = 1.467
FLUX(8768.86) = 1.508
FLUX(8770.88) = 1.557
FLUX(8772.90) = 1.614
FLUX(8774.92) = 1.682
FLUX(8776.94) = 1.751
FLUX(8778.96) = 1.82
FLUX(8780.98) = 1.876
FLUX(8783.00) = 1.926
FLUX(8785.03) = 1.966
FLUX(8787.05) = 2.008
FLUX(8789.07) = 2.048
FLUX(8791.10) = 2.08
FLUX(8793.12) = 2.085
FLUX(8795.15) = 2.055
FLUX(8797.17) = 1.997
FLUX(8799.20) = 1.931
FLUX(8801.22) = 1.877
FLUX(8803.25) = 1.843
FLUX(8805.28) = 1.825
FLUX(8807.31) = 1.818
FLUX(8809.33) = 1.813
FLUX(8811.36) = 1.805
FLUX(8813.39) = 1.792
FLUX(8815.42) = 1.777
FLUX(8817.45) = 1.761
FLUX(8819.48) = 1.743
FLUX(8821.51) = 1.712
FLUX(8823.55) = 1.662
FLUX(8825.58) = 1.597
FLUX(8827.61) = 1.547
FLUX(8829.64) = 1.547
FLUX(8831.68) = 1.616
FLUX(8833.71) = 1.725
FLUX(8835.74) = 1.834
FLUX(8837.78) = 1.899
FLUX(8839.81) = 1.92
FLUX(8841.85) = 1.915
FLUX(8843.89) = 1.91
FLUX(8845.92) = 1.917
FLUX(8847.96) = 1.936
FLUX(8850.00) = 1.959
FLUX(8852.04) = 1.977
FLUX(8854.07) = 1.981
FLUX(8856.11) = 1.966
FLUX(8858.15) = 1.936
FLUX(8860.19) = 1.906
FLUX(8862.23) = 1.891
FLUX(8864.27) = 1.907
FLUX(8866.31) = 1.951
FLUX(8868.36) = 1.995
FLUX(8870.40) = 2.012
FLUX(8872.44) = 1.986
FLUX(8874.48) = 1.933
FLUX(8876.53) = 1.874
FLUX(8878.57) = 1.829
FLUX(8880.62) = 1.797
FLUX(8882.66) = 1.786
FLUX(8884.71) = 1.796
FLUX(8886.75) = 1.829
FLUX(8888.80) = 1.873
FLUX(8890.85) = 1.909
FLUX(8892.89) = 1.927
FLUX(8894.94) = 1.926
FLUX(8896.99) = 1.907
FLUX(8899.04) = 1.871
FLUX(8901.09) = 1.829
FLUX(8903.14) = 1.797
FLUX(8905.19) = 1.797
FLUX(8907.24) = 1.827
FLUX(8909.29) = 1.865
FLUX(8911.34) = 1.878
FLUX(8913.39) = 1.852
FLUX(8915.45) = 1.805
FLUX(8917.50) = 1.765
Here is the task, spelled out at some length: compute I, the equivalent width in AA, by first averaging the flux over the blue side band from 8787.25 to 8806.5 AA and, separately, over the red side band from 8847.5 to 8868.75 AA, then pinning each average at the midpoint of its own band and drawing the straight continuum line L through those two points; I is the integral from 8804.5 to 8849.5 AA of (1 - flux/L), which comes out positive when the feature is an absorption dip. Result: 4.13 AA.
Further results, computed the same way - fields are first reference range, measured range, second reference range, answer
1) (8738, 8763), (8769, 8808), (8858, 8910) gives -1.20 AA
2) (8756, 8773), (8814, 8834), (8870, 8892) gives 0.43 AA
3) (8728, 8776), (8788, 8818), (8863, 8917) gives -1.84 AA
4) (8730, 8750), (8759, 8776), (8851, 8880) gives 3.32 AA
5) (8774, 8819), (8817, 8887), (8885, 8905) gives 1.15 AA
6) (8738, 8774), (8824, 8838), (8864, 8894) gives 1.18 AA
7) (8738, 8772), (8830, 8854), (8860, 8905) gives -0.49 AA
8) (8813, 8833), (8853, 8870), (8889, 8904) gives -1.55 AA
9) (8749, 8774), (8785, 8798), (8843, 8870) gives -2.39 AA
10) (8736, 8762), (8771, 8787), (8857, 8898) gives 0.26 AA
